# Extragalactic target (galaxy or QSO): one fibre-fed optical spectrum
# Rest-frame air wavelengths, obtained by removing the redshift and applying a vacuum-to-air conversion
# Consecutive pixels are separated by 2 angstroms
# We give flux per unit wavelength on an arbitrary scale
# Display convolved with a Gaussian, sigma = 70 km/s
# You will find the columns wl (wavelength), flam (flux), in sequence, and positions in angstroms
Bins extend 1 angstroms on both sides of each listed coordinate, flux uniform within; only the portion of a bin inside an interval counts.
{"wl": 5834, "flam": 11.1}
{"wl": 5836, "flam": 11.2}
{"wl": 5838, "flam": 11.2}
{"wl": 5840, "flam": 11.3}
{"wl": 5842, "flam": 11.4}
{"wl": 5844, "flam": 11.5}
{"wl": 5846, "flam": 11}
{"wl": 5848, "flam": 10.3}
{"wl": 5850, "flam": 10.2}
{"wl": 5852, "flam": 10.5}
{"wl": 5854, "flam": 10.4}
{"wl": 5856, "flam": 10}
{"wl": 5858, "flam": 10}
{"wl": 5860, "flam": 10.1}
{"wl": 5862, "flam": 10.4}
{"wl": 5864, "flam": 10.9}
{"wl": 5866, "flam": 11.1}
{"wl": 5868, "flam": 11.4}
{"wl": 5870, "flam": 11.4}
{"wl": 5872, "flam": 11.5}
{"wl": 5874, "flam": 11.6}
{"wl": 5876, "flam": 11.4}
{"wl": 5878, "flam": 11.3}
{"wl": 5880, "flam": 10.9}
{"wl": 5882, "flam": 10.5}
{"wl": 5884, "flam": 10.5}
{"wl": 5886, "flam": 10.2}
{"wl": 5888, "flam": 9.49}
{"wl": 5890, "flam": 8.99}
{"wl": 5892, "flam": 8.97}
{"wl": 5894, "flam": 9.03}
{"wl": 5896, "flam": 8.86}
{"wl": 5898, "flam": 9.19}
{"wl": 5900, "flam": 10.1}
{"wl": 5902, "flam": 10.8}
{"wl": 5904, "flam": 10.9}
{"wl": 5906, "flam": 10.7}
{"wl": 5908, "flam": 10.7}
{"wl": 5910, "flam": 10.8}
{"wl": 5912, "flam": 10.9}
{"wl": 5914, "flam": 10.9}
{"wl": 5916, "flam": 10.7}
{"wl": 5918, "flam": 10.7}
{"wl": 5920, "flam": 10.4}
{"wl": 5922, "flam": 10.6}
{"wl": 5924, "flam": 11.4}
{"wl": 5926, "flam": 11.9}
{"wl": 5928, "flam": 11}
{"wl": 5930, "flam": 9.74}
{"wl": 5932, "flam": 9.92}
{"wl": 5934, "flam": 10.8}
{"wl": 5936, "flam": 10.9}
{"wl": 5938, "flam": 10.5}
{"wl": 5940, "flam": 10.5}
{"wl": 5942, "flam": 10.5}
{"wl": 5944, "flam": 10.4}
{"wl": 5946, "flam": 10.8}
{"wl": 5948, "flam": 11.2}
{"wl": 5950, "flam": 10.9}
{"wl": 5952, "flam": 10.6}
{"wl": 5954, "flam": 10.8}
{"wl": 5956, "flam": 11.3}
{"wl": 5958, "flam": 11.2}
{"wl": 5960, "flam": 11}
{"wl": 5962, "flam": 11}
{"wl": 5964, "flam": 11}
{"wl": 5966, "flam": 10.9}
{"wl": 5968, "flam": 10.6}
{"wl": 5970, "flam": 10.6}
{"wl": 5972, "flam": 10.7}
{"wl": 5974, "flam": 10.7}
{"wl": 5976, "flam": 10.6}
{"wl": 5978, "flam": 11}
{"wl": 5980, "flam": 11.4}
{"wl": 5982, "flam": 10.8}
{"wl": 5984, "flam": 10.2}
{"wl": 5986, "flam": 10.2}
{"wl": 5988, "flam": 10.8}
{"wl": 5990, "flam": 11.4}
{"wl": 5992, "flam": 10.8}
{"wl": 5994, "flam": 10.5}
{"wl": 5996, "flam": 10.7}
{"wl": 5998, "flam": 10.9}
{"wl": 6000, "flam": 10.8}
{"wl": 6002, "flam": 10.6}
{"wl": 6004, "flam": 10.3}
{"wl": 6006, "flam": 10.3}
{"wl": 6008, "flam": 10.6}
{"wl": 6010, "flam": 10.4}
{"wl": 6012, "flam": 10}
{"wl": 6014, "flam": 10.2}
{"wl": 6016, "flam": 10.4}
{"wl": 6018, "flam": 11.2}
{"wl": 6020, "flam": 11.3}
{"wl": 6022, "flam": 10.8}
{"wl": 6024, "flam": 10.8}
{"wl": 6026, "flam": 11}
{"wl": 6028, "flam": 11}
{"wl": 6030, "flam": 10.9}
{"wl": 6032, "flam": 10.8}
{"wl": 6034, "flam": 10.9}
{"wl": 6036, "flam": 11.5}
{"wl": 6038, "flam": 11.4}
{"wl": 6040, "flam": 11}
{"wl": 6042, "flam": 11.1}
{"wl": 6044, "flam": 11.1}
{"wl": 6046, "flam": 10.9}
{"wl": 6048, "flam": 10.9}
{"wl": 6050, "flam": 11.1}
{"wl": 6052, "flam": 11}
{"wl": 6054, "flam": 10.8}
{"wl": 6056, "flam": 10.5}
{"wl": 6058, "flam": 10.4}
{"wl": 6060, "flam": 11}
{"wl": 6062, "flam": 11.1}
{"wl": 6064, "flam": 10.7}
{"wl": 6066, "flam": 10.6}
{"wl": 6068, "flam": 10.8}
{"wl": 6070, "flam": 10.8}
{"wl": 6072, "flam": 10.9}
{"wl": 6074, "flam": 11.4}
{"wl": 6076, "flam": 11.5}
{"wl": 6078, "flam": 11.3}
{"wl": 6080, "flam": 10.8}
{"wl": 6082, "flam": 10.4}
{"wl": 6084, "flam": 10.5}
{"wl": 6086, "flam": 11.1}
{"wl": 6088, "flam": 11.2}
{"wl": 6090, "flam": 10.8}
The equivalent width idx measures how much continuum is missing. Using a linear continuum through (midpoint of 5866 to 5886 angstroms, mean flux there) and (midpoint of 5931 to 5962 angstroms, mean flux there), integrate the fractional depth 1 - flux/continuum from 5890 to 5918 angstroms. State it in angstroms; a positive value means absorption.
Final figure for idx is 2.0 angstroms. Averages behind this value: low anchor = 11.1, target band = 10.2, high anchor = 10.8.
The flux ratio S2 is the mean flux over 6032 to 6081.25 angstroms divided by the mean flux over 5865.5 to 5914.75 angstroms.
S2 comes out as 1.05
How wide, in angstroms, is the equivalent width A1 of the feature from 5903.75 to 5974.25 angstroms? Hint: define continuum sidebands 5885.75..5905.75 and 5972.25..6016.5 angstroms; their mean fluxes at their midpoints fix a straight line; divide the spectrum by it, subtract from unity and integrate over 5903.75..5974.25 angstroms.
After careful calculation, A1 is -4.9 angstroms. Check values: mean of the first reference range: 9.67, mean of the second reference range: 10.6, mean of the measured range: 10.8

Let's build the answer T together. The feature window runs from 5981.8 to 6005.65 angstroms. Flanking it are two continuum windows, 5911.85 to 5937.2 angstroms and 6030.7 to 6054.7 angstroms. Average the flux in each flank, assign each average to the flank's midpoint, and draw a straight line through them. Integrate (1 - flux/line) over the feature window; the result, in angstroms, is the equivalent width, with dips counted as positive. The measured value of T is 0.6 angstroms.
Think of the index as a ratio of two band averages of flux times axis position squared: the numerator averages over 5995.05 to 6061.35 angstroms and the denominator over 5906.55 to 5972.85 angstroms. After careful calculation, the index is 1.03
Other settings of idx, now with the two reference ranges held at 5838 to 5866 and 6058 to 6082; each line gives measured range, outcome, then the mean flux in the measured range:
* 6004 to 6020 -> 0.6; 10.5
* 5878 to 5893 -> 0.9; 10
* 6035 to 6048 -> -0.3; 11.1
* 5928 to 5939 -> 0.3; 10.4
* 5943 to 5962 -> -0.2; 10.9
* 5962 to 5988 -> 0.2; 10.7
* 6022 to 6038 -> -0.2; 11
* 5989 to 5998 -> 0.0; 10.9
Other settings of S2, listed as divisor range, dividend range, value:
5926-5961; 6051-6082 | 1.01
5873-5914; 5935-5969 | 1.05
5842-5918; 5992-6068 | 1.03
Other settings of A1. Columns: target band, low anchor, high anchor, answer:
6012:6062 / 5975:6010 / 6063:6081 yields -0.23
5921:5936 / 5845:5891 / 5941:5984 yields -0.02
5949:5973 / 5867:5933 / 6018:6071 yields -0.41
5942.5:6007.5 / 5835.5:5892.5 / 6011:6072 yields 0.13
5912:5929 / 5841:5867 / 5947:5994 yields -0.32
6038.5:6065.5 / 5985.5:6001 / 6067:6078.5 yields 0.31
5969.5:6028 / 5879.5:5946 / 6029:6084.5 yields 0.08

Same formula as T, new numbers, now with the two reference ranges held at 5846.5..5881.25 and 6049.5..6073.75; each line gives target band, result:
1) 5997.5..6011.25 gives 0.35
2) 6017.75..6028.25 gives -0.18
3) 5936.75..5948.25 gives 0.19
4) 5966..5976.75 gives 0.14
